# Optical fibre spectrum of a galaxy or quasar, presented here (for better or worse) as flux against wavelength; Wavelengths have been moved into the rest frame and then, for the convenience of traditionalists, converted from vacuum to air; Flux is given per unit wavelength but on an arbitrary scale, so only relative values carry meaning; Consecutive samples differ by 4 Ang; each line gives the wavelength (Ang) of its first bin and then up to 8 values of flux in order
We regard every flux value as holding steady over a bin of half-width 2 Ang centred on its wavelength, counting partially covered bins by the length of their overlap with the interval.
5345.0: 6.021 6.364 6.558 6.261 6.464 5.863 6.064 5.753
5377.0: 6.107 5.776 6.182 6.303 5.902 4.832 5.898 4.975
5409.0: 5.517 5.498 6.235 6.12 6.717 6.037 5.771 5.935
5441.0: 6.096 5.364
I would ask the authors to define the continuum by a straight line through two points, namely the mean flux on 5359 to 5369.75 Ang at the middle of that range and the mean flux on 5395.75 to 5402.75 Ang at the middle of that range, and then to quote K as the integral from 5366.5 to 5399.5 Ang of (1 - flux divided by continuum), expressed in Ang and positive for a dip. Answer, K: -0.7 Ang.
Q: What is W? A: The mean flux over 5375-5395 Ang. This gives 6.05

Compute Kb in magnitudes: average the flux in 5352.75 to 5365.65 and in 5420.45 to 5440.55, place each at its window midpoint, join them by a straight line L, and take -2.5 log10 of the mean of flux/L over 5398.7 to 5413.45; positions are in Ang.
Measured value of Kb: 0.13 mag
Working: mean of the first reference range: 6.29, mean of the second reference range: 6.11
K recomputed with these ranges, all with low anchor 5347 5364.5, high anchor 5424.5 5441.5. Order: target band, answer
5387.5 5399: 1.0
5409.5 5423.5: 0.4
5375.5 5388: 0.4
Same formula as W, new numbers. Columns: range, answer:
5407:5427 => 6.02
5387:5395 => 6.1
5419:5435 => 6.16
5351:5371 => 6.24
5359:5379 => 6.05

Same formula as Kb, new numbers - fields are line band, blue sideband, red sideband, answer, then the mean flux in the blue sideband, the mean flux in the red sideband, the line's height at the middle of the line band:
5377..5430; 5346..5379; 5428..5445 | 0.029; 6.17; 5.89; 6.01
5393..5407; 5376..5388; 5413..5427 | 0.152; 6.04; 6.23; 6.13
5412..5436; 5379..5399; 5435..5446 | -0.047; 5.8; 5.84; 5.83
